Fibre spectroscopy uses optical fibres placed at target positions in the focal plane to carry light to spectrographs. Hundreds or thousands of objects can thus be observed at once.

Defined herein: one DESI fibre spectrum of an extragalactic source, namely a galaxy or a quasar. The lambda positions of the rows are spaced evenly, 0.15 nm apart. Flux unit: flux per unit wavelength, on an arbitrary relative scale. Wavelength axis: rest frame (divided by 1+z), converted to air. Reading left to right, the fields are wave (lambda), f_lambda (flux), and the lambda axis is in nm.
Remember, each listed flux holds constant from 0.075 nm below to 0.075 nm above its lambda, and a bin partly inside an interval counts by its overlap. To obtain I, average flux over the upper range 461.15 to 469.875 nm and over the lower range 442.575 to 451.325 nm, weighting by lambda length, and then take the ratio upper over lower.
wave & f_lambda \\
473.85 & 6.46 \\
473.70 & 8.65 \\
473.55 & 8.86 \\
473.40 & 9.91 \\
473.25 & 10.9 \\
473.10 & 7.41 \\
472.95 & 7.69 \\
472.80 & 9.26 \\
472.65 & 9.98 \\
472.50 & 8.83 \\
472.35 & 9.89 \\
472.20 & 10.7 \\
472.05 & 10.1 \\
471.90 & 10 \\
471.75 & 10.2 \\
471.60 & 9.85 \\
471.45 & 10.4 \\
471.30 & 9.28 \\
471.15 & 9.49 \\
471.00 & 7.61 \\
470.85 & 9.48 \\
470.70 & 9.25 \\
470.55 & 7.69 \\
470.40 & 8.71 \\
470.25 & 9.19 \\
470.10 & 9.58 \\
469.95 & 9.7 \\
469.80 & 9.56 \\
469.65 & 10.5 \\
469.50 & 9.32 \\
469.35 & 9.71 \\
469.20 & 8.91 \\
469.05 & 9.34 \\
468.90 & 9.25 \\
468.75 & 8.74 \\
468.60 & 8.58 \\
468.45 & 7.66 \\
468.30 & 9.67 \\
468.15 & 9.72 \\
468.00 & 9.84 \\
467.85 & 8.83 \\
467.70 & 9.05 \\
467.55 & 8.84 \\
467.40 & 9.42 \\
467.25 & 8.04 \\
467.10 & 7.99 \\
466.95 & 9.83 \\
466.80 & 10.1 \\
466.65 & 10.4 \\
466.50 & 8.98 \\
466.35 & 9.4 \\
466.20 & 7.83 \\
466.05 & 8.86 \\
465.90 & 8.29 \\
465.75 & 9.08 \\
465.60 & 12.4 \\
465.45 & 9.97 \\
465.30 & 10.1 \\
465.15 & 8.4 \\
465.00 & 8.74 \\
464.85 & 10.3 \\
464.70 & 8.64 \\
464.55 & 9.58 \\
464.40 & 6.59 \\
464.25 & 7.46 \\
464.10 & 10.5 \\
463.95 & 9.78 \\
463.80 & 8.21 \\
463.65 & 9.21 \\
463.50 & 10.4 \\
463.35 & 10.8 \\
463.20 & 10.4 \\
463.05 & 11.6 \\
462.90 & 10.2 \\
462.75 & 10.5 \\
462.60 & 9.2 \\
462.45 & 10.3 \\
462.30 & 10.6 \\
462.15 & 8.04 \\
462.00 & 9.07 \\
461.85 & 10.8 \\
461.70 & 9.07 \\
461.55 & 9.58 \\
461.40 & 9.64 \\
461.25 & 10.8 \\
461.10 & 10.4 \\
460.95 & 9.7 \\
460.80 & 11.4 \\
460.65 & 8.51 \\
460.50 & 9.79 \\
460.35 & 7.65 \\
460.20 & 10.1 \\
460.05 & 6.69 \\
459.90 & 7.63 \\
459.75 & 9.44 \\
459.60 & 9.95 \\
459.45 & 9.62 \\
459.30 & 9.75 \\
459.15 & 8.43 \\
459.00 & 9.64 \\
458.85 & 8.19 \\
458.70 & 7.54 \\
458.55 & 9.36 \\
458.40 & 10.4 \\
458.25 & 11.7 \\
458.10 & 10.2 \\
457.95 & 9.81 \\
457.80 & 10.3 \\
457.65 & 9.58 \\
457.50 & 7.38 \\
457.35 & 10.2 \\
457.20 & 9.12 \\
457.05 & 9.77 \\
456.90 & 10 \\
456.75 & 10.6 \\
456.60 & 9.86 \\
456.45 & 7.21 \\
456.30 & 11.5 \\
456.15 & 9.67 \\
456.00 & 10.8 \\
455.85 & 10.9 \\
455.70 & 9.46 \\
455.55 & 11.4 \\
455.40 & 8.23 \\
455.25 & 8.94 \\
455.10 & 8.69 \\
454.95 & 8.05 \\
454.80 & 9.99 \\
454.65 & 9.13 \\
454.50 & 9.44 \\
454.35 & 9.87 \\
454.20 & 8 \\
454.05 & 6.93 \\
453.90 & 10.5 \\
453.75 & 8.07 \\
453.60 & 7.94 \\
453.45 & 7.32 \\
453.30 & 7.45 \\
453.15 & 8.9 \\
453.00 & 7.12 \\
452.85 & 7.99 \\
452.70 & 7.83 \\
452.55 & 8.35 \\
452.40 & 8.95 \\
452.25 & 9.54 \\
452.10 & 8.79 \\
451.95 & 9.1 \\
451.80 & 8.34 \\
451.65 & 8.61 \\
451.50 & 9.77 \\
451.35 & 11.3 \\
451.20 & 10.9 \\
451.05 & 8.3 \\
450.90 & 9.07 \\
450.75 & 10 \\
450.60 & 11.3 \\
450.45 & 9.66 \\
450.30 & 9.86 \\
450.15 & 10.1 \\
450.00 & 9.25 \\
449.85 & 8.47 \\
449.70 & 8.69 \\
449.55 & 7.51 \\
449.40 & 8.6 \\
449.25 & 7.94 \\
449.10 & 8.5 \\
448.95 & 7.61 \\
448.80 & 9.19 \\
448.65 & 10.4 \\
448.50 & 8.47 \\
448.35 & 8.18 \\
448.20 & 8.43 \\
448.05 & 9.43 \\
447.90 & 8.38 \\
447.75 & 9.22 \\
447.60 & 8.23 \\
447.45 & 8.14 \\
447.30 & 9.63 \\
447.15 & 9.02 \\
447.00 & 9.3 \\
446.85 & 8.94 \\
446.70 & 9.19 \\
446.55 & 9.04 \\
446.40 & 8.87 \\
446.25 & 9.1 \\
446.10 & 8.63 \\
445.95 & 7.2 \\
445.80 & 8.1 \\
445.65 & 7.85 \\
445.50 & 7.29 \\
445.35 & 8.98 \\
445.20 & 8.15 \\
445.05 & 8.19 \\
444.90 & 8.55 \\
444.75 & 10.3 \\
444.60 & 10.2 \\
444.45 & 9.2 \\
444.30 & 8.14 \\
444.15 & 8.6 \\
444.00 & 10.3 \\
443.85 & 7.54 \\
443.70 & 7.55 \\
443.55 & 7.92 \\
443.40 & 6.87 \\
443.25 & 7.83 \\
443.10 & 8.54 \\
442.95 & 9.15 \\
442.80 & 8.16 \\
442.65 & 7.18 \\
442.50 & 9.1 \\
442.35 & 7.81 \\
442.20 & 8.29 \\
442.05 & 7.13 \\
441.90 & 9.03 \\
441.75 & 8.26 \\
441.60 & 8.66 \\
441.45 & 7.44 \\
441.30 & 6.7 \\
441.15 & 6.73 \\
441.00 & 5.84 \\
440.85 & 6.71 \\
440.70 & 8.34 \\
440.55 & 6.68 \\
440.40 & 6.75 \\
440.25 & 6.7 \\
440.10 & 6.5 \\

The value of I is 1.1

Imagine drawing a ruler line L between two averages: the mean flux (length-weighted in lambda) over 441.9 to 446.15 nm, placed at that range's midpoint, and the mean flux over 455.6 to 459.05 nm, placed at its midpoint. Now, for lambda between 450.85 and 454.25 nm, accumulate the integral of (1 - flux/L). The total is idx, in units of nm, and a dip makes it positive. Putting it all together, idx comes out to 0.20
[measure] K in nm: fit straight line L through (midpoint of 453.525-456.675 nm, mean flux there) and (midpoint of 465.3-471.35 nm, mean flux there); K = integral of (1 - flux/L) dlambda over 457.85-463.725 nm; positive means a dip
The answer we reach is -0.26 nm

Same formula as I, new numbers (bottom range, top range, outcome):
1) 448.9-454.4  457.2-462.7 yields 1.07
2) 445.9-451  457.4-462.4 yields 1.06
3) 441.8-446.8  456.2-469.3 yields 1.12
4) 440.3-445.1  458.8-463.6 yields 1.20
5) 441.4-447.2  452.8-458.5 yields 1.10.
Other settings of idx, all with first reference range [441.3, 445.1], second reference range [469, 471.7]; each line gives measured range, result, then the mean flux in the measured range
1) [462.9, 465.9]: -0.152 nm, 9.57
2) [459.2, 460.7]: 0.007 nm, 8.91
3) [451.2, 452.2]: -0.090 nm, 9.44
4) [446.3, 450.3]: -0.129 nm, 8.82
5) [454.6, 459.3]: -0.376 nm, 9.56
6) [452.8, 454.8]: 0.072 nm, 8.42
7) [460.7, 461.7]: -0.125 nm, 10.1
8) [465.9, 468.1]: 0.029 nm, 9.08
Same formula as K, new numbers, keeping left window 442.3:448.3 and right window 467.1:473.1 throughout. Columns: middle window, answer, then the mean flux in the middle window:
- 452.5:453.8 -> 0.13 nm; 7.87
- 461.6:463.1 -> -0.15 nm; 9.9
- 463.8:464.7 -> 0.04 nm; 8.72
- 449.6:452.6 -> -0.24 nm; 9.41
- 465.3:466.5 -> -0.04 nm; 9.42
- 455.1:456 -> -0.10 nm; 9.78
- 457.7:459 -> -0.11 nm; 9.68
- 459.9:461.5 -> -0.07 nm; 9.38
